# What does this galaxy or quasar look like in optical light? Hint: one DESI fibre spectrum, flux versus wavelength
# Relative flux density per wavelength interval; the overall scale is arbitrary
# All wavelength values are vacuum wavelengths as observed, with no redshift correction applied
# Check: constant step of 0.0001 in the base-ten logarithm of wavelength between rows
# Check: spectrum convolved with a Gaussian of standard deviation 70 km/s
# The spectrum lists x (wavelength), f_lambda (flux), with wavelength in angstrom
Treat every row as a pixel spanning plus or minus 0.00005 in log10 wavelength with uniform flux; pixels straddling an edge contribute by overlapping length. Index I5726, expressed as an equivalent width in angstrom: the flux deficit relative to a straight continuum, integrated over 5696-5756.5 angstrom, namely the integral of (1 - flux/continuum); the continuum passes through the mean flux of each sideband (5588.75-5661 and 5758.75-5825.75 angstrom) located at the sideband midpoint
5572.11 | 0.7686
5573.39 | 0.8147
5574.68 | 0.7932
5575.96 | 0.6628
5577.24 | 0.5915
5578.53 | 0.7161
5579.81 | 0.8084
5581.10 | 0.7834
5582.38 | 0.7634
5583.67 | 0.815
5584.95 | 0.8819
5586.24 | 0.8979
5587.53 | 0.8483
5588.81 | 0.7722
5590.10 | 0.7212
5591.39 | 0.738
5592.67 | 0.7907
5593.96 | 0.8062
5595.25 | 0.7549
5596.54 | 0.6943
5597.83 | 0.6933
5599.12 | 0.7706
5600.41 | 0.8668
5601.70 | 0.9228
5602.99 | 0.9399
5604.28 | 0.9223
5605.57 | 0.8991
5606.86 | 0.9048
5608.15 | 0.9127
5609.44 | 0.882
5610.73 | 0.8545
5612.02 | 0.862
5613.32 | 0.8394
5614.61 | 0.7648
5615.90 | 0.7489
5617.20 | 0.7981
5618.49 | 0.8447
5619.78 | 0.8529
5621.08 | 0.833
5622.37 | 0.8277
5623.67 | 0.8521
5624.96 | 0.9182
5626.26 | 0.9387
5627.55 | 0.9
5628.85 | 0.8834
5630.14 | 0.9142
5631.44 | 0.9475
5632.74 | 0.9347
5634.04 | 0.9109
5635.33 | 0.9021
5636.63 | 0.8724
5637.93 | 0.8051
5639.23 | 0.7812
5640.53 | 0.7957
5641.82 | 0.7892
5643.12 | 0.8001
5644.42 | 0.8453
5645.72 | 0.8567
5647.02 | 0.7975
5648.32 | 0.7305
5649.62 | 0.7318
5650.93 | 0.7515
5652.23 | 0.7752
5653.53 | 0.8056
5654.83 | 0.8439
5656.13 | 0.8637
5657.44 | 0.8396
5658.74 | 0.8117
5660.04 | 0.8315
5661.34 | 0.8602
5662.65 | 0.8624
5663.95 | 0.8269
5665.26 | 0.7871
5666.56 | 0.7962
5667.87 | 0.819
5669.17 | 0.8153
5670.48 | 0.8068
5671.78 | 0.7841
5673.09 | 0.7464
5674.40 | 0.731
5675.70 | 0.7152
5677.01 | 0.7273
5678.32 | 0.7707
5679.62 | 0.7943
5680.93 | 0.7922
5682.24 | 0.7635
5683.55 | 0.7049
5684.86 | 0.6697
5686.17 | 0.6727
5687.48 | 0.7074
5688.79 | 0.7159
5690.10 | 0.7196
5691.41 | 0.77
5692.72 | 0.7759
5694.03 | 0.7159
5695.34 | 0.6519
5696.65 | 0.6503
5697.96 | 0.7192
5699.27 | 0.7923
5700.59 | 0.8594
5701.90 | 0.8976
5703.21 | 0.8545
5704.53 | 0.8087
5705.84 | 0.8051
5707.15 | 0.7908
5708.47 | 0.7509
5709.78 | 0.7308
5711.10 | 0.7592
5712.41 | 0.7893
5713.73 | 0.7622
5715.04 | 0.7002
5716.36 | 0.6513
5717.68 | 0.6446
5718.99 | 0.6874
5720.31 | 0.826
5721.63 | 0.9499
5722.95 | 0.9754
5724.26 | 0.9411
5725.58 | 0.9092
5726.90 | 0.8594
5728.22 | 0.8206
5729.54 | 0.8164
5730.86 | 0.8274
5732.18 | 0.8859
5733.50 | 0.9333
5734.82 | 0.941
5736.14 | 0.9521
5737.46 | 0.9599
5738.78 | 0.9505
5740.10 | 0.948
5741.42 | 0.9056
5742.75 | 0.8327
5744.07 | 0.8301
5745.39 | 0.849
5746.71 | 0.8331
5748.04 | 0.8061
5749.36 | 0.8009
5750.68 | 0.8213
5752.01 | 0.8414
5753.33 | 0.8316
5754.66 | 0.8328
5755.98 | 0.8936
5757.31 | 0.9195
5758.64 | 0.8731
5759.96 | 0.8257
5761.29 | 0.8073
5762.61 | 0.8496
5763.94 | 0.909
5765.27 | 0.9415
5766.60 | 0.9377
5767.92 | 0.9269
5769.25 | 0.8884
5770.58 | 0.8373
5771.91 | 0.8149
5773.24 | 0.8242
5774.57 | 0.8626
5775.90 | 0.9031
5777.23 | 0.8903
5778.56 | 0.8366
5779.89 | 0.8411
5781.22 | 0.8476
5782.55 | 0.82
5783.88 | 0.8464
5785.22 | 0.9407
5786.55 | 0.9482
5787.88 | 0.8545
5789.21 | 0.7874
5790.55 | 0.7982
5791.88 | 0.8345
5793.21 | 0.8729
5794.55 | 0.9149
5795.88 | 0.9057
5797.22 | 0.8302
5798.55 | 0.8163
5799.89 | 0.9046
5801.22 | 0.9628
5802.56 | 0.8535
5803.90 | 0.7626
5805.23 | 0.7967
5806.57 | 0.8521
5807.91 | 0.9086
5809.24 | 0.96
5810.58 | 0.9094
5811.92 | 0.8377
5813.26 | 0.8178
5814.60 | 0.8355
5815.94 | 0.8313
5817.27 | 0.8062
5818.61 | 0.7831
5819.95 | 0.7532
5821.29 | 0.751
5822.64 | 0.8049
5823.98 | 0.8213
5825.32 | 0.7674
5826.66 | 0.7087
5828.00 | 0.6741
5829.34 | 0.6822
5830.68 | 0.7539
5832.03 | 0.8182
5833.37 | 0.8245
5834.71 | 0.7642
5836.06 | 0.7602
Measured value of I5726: 1.0 angstrom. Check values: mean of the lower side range 0.834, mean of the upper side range 0.853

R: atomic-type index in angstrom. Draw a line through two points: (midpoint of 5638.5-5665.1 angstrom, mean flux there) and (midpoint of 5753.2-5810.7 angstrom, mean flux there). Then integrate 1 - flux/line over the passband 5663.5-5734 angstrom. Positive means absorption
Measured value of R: 4.2 angstrom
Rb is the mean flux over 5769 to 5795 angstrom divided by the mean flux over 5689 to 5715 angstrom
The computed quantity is 1.1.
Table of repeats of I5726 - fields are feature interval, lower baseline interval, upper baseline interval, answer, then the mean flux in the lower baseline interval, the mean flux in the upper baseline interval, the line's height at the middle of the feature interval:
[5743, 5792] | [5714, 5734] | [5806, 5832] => -2.48 angstrom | 0.826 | 0.803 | 0.816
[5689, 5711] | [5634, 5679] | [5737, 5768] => 1.77 angstrom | 0.804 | 0.871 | 0.834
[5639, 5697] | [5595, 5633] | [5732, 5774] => 6.01 angstrom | 0.856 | 0.875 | 0.863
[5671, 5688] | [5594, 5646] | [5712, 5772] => 2.30 angstrom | 0.85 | 0.856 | 0.853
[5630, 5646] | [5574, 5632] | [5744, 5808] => -0.47 angstrom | 0.825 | 0.859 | 0.832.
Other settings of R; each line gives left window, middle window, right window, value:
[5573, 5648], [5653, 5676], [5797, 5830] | 0.43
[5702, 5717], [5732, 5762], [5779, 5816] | -2.41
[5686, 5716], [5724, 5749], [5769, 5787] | -2.39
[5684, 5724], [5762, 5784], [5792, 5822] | -1.36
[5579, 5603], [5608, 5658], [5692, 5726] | -2.93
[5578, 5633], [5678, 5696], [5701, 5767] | 2.41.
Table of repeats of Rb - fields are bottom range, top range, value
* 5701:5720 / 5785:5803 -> 1.14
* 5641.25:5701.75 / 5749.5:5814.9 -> 1.11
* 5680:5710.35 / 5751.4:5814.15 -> 1.15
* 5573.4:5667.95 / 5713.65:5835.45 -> 1.02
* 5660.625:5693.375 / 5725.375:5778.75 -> 1.14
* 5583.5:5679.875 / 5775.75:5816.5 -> 1.04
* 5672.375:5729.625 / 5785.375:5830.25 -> 1.08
